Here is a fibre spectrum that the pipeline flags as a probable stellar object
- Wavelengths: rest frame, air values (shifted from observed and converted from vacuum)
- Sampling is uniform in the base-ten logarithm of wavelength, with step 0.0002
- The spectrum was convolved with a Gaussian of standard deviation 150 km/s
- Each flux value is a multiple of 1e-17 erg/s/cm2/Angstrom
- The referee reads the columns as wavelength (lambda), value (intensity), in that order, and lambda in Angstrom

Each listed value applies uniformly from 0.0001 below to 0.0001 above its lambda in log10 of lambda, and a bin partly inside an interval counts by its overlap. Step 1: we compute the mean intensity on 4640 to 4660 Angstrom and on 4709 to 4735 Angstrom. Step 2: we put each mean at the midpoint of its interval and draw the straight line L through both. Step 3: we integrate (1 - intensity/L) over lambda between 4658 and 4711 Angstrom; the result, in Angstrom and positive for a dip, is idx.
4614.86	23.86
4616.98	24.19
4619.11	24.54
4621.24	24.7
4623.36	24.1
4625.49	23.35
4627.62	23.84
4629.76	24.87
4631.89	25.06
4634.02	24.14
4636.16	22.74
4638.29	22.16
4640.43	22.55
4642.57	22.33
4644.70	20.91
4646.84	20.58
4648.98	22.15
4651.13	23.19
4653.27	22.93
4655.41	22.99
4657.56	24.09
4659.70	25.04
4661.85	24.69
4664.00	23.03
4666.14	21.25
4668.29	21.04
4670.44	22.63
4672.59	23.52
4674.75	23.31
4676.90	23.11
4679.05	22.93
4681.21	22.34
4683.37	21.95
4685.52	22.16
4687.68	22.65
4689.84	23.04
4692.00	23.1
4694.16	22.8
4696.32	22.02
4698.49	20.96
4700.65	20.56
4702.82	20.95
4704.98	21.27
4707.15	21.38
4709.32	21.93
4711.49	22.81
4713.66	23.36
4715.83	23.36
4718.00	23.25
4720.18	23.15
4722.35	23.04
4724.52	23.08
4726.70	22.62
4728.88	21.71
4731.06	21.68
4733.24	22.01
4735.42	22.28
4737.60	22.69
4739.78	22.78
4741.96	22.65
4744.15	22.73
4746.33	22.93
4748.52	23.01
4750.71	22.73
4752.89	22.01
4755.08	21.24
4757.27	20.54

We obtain 0.48 Angstrom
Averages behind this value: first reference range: 22.6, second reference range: 22.7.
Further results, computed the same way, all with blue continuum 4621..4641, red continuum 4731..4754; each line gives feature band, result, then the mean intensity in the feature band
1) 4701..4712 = 0.7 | 21.5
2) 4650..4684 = 0.5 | 23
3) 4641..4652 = 0.8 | 21.8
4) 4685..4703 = 0.8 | 22.1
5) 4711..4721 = -0.2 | 23.2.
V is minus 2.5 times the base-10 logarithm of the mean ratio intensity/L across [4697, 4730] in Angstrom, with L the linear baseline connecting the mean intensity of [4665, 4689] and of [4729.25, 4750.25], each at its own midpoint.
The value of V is 0.01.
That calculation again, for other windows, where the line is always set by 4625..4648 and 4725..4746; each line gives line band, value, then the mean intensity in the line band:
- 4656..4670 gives -0.02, 23.2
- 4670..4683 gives -0.01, 22.9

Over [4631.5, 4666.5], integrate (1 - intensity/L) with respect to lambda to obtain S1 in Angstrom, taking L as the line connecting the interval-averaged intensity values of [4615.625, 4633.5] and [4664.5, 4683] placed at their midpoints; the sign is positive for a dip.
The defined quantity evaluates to 0.7 Angstrom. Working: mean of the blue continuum 24.3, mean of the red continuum 22.5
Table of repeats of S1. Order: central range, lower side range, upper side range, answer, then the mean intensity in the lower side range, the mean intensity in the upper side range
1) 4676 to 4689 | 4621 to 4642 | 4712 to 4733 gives 0.36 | 23.7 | 22.8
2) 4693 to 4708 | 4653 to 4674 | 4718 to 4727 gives 1.07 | 23.1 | 23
